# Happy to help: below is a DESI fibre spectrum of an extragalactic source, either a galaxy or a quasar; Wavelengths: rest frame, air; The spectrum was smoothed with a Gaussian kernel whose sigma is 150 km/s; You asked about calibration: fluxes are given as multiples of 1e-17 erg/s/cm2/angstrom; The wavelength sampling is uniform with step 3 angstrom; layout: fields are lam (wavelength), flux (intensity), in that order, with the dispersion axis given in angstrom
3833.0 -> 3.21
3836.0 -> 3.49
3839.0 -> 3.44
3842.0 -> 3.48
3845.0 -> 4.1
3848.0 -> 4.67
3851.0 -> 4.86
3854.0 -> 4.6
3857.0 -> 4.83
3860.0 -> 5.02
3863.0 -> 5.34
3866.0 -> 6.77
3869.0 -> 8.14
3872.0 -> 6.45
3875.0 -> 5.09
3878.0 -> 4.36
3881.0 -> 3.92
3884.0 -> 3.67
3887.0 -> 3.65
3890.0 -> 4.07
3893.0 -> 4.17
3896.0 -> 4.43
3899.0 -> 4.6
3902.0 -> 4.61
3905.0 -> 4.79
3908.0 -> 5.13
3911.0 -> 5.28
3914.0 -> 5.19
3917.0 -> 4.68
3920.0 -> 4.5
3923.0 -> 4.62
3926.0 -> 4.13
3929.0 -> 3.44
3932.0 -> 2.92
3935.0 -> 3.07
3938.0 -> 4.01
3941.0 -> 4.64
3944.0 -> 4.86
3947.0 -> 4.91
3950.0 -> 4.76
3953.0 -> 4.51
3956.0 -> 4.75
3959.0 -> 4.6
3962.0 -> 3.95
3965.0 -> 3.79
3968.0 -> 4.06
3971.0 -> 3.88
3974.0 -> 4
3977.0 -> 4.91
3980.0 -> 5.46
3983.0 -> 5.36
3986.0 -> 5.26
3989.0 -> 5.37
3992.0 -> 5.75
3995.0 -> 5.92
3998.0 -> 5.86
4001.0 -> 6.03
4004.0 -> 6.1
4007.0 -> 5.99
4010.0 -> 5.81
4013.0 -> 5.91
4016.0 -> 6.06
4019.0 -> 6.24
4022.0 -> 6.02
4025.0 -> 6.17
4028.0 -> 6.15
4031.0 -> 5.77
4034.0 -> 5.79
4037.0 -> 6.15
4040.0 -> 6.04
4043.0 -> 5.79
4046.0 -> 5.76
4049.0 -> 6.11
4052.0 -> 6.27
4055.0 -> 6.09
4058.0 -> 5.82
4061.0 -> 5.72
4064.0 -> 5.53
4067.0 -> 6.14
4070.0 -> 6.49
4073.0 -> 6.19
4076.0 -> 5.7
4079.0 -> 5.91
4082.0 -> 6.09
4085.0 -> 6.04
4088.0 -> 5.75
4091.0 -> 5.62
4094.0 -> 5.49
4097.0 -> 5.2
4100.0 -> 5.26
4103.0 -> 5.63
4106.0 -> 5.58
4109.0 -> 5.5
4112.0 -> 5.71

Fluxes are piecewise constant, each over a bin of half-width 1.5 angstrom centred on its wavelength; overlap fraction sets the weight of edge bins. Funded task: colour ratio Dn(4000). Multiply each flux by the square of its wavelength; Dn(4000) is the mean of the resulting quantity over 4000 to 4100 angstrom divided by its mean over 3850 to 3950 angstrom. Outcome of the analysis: 1.36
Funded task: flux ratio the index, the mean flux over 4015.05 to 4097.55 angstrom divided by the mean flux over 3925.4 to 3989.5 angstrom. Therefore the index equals 1.36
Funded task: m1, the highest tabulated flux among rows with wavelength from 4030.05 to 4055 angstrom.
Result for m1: 6.27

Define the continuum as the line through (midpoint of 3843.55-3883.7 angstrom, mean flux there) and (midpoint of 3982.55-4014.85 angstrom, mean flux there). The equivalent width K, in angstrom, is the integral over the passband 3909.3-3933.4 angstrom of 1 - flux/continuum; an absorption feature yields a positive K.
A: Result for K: 4.8 angstrom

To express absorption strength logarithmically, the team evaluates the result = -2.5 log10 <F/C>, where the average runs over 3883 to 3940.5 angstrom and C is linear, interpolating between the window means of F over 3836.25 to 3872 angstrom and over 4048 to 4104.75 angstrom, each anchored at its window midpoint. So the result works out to 0.22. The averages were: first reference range 5.03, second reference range 5.84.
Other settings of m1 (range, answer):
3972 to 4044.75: 6.24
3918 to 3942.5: 4.64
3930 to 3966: 4.91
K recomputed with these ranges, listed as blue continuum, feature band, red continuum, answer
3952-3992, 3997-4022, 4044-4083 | -3.9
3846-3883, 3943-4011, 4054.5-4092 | 7.4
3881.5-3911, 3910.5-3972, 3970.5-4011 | 7.2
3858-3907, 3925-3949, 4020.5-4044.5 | 5.9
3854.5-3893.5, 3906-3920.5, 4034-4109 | 0.6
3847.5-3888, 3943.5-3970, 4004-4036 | 5.6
